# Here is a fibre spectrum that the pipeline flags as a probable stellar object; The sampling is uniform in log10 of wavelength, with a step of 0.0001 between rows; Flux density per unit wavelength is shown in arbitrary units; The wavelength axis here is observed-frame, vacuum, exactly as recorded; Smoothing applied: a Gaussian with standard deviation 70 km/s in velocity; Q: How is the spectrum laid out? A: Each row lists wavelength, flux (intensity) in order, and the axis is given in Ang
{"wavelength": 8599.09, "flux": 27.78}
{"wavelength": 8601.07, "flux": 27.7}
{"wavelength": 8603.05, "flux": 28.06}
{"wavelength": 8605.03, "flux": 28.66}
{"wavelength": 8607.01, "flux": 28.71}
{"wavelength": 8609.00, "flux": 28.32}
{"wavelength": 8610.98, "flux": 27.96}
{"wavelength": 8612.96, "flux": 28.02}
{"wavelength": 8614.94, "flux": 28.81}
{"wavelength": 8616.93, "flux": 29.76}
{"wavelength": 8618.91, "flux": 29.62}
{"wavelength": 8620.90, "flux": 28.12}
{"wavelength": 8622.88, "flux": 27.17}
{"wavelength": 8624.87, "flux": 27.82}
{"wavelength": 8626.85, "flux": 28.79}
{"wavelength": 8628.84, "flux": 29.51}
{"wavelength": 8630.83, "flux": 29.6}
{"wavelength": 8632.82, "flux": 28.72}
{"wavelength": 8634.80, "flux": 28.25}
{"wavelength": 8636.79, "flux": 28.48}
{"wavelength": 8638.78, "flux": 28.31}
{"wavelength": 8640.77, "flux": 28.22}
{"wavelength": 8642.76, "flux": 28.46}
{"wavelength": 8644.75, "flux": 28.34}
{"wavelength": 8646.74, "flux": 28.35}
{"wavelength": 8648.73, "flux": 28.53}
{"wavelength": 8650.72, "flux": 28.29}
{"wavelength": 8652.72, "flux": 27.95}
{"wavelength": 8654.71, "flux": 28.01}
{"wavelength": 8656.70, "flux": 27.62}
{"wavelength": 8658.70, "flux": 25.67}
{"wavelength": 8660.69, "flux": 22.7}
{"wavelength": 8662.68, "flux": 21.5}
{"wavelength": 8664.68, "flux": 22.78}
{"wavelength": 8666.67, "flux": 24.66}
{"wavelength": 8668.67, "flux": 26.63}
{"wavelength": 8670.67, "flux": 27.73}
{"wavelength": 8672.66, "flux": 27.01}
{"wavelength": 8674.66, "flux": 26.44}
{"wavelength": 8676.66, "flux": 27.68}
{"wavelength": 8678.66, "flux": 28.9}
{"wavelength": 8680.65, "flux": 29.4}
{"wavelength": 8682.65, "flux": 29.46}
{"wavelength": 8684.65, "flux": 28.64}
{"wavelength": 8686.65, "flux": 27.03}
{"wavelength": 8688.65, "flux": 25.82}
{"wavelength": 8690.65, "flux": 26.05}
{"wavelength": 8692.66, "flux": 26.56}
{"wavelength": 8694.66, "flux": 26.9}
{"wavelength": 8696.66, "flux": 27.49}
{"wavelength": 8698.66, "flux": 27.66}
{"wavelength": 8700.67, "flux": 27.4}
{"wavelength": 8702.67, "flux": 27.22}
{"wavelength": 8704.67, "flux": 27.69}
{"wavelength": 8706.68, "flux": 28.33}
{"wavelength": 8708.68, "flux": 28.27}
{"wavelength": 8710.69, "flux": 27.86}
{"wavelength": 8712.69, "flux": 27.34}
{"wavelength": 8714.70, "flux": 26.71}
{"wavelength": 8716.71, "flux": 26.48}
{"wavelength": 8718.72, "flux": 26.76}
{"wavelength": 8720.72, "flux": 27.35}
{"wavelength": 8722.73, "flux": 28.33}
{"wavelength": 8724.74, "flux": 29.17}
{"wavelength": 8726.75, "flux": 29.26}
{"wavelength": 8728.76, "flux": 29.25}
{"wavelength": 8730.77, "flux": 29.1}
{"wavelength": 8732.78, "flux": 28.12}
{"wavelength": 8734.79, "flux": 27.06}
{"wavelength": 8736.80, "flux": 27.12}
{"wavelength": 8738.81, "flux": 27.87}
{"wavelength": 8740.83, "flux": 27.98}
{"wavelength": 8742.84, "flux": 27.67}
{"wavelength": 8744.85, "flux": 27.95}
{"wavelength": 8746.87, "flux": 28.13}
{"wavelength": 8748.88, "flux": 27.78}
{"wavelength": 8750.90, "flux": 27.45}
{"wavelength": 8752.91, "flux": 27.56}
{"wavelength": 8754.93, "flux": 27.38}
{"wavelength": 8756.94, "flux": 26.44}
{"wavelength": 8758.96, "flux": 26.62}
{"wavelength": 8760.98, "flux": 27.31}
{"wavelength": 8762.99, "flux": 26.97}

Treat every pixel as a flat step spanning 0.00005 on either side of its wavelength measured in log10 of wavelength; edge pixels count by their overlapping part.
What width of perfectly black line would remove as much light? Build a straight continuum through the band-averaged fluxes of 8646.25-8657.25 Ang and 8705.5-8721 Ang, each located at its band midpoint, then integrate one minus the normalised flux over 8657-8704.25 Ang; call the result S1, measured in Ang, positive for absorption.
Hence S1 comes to 2.0 Ang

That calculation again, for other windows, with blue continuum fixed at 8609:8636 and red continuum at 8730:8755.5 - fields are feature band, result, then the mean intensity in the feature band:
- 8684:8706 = 0.8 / 27.1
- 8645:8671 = 2.0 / 26.2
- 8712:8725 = 0.3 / 27.3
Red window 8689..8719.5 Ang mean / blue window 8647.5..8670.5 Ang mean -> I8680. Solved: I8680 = 1.05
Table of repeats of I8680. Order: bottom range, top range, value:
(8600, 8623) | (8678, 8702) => 0.97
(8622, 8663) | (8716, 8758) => 1.00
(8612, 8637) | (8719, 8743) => 0.98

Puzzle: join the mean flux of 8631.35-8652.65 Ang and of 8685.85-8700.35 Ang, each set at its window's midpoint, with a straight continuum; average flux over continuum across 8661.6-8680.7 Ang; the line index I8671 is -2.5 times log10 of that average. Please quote 0.055 mag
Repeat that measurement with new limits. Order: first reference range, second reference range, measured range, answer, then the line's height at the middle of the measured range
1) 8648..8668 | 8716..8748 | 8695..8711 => -0.02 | 27.1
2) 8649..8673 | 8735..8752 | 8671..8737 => -0.03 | 26.9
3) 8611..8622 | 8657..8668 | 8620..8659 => -0.08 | 26.3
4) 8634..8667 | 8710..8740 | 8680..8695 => 0.00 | 27.4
